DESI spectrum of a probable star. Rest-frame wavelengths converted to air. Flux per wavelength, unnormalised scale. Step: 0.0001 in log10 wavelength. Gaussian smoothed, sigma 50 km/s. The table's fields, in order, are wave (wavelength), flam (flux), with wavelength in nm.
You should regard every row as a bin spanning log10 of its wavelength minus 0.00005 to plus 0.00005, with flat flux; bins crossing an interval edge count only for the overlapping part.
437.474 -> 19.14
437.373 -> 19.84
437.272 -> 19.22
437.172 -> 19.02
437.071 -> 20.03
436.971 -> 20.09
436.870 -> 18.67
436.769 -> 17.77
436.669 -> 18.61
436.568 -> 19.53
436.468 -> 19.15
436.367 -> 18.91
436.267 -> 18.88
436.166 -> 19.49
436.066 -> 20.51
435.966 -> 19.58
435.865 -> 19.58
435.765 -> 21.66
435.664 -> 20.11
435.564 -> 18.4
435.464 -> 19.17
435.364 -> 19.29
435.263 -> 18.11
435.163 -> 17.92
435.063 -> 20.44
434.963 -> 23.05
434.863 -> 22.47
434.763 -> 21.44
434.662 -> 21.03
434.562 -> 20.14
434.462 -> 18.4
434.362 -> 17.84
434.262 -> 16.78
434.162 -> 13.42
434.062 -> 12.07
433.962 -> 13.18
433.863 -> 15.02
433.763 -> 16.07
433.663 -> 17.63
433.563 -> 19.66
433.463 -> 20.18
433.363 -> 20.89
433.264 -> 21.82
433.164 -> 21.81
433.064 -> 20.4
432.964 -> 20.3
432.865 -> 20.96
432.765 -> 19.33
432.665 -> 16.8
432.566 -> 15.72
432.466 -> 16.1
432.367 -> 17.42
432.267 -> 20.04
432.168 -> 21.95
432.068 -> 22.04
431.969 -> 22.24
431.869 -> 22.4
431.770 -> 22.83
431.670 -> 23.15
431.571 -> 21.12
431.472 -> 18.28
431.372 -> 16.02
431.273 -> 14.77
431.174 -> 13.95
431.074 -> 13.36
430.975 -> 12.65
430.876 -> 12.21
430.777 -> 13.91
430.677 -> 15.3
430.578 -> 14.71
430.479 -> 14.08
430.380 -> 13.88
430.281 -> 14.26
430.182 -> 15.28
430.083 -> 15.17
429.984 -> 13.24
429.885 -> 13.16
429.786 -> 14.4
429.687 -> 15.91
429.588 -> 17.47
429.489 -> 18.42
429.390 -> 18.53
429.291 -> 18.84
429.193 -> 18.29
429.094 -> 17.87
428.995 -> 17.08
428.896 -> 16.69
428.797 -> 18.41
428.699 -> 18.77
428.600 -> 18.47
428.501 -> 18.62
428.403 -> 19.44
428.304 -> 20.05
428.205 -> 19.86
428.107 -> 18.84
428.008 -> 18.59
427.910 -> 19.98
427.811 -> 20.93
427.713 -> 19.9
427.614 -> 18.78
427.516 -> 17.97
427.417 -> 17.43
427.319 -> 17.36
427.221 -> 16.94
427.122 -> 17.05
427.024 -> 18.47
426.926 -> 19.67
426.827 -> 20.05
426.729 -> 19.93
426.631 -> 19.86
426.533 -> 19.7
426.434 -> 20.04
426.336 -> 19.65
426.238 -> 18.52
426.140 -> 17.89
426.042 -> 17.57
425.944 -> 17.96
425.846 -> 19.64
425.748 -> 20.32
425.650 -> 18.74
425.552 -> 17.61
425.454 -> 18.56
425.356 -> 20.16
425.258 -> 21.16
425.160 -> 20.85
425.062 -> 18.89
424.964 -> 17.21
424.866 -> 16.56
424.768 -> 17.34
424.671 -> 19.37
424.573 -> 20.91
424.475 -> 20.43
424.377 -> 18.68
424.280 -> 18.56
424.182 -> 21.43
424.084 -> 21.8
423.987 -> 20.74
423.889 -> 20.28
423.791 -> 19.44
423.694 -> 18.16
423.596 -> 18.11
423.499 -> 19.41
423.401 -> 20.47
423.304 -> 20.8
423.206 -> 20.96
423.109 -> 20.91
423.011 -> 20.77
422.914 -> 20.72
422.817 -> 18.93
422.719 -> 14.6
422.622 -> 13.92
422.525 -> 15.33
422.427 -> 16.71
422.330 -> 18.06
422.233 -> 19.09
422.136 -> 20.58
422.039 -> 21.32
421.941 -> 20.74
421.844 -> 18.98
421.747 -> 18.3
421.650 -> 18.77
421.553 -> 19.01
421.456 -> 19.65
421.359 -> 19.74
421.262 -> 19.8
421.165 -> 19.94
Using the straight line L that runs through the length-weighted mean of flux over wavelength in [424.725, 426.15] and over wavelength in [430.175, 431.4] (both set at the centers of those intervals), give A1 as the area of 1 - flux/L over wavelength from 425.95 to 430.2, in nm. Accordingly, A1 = -0.44 nm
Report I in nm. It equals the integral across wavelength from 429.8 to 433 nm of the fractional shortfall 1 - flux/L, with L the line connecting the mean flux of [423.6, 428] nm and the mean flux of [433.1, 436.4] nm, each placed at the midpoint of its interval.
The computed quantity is 0.33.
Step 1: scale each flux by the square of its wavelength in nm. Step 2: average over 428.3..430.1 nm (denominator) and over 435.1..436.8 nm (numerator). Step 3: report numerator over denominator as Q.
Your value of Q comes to 1.1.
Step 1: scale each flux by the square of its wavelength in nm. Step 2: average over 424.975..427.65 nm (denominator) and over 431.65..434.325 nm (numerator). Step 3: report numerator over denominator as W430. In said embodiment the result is 1.0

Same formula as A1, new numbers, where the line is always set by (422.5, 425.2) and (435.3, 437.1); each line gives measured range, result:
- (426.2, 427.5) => 0.03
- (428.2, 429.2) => 0.04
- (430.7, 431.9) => 0.15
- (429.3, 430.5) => 0.24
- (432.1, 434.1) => 0.09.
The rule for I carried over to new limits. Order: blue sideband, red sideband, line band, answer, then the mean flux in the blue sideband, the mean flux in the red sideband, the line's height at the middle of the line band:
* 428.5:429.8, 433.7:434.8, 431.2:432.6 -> -0.19 nm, 17.7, 16.8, 17.2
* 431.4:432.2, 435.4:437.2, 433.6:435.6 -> 0.21 nm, 21.6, 19.4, 20.2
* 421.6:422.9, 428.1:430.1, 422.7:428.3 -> -0.44 nm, 18.2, 17.5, 17.9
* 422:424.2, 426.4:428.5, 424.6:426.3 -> 0.03 nm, 19.2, 19.1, 19.1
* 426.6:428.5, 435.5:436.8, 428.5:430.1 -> 0.17 nm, 19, 19.4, 19.1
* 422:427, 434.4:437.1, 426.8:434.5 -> 0.70 nm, 19.2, 19.7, 19.5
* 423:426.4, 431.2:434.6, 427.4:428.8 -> 0.00 nm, 19.4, 18.7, 19.1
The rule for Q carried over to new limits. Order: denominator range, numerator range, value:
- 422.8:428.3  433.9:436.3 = 1.02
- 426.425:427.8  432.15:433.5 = 1.06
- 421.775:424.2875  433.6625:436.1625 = 1.02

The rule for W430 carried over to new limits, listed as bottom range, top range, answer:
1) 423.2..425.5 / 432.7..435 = 1.01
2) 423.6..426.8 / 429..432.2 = 0.90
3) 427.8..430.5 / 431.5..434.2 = 1.12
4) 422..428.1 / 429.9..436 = 0.98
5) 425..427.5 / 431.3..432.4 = 1.12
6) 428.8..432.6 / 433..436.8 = 1.14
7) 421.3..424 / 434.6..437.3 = 1.10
